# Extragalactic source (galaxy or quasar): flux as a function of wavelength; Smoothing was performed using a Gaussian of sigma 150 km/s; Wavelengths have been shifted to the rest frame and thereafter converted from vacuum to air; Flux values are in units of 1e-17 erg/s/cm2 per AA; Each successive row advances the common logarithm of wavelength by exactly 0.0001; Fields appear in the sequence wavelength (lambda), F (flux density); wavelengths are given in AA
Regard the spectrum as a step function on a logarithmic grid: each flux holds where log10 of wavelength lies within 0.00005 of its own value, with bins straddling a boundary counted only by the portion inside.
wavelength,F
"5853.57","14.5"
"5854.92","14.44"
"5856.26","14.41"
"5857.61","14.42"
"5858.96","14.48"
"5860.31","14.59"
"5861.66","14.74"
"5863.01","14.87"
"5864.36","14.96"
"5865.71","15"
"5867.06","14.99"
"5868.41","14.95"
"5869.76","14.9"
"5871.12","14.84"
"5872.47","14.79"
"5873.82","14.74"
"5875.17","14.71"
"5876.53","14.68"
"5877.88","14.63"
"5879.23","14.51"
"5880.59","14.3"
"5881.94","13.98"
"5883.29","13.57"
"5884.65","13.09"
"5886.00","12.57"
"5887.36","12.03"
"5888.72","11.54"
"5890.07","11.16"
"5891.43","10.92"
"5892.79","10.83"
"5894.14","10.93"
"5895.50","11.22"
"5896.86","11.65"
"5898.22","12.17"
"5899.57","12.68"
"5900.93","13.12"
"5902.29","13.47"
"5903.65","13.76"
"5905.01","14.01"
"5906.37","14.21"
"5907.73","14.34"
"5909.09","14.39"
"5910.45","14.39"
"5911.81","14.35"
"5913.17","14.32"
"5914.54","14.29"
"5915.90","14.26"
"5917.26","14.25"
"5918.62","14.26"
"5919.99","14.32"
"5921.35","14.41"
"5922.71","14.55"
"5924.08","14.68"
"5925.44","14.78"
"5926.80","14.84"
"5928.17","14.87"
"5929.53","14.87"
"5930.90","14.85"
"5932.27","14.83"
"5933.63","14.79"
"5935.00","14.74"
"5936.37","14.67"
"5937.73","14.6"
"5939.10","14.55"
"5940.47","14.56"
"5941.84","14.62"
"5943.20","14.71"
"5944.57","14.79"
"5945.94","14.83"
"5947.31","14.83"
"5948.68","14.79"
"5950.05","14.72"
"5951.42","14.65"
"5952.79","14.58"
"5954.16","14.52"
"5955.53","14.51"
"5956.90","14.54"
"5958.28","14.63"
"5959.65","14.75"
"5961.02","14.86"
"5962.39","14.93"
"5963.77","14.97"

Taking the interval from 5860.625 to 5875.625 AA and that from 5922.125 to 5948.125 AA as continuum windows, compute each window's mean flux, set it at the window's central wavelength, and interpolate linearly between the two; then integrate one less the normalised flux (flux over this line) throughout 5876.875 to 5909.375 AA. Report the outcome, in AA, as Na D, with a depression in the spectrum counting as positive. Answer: 4.25 AA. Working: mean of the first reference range 14.9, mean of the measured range 12.9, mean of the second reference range 14.7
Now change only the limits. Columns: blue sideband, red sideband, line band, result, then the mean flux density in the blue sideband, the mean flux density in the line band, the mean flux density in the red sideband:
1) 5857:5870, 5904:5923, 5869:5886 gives 0.4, 14.8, 14.3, 14.3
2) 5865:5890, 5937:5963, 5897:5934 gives 0.5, 14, 14.2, 14.7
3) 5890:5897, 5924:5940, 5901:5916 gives -1.9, 11.1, 14.1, 14.8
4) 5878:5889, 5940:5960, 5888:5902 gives 1.9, 13.3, 11.7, 14.7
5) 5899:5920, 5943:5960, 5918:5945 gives -0.6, 14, 14.7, 14.7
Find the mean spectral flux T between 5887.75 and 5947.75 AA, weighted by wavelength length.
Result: 13.8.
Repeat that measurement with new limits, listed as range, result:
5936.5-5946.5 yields 14.7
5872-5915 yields 13.3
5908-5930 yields 14.5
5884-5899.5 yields 11.7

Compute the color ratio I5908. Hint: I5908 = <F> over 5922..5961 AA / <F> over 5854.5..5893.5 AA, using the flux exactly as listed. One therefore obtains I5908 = 1.06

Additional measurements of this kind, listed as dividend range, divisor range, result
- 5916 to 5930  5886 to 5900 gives 1.26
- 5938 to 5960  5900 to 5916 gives 1.04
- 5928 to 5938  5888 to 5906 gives 1.22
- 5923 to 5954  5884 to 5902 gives 1.24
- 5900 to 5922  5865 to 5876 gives 0.95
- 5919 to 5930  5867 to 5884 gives 1.01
